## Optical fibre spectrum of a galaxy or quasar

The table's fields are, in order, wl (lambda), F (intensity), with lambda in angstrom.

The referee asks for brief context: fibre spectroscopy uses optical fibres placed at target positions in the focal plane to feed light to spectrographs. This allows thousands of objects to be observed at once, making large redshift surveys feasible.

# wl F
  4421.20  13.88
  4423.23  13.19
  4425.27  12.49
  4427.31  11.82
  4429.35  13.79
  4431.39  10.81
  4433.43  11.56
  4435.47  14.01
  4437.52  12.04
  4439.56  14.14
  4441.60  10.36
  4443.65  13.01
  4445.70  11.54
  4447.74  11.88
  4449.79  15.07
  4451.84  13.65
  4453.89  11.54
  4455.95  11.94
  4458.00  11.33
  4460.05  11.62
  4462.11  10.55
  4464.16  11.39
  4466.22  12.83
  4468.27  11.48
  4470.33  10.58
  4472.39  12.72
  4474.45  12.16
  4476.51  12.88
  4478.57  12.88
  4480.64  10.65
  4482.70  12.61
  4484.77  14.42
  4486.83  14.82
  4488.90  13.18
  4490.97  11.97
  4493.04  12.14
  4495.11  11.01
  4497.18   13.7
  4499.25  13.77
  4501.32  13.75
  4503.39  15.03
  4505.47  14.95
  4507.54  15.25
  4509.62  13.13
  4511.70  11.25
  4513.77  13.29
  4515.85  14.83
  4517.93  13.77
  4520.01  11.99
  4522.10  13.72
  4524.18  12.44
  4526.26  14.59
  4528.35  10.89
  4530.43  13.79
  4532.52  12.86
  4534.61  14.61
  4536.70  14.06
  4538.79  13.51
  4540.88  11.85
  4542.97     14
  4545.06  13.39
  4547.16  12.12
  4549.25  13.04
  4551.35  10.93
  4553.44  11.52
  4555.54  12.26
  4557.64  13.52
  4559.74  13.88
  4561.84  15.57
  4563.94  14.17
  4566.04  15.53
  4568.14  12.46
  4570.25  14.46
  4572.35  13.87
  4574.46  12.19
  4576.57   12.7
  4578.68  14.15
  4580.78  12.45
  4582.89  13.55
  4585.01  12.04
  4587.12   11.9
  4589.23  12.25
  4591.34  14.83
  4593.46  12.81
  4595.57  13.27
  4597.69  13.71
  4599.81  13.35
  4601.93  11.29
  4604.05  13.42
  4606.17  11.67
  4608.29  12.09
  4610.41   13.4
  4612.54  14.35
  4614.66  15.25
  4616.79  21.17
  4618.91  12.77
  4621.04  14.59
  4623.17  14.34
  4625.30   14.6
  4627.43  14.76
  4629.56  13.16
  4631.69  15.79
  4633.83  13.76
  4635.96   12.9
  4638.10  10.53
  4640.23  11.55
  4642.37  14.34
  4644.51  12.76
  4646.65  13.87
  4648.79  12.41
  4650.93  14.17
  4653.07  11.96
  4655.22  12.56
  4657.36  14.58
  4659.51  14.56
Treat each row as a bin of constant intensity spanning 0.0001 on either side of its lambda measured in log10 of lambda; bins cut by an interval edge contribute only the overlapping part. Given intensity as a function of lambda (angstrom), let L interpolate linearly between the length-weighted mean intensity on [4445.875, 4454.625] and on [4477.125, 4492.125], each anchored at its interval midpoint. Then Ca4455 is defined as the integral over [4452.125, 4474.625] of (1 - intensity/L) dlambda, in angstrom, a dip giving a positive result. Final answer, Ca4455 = 2.2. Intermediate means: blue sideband 12.9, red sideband 12.9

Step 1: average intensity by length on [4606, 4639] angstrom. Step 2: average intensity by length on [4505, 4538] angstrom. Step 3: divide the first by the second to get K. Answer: 1.05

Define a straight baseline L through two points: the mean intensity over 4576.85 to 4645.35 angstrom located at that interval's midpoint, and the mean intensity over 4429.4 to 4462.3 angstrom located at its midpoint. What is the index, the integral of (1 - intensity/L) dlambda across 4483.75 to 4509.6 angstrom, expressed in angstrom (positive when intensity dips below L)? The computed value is -2.0 angstrom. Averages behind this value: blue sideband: 12.3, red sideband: 13.5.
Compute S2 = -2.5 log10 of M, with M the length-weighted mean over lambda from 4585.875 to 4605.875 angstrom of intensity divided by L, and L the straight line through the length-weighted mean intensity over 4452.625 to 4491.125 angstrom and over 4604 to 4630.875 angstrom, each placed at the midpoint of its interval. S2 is 0.09 mag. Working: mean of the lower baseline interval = 12.2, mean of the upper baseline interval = 14.3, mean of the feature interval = 12.9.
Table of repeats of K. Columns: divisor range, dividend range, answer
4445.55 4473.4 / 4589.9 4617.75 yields 1.15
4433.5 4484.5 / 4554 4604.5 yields 1.09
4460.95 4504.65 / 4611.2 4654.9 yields 1.10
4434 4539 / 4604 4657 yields 1.07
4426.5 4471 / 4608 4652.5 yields 1.15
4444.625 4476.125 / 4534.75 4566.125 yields 1.10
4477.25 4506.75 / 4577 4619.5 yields 1.02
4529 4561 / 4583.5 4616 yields 1.01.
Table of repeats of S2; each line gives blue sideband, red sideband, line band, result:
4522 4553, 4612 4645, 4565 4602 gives 0.032 mag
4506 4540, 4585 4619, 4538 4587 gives 0.027 mag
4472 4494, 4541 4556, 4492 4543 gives -0.064 mag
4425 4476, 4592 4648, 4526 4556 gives 0.009 mag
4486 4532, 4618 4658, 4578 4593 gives 0.032 mag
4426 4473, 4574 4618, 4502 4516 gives -0.100 mag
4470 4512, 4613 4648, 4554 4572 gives -0.024 mag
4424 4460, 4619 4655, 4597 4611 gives 0.050 mag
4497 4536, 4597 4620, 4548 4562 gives 0.074 mag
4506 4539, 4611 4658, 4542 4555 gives 0.086 mag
